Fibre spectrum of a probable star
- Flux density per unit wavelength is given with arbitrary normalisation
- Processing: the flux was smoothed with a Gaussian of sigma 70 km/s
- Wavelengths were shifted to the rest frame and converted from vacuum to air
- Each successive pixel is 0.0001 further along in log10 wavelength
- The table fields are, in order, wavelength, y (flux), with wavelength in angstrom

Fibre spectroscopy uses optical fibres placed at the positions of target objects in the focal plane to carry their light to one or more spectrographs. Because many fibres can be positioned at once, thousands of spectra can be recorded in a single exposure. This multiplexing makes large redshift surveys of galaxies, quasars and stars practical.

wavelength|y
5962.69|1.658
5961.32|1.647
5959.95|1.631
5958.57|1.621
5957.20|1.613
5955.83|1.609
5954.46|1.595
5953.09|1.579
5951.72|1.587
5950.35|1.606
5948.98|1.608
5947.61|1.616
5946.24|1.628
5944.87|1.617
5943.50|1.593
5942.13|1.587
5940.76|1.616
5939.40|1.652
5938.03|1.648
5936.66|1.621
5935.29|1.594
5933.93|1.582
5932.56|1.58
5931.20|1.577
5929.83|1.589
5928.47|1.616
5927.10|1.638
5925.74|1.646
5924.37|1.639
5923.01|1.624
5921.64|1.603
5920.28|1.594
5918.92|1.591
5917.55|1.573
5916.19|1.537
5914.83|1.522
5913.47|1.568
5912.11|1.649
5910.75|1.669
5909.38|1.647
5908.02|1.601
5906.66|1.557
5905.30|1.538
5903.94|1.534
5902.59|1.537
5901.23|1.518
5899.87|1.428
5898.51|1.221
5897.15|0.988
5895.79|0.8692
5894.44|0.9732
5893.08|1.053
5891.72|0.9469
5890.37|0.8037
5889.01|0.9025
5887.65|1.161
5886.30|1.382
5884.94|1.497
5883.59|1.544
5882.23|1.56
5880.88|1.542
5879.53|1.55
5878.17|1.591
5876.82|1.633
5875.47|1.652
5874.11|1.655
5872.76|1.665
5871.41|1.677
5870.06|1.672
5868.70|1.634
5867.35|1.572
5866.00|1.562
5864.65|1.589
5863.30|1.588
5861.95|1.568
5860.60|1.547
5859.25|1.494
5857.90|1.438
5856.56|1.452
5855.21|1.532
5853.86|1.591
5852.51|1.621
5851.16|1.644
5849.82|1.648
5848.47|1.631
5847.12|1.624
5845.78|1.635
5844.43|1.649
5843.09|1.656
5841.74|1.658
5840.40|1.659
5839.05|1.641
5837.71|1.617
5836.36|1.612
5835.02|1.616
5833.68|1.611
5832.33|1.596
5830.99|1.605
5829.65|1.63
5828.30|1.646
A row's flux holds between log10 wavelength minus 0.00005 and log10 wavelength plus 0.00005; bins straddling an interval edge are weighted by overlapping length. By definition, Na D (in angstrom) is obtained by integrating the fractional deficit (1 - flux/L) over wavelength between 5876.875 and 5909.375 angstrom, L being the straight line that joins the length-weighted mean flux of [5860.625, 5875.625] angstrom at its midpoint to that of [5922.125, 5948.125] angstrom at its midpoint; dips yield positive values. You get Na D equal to 5.7 angstrom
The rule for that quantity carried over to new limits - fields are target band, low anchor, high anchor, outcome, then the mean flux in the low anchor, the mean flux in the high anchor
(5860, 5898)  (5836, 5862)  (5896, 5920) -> 3.6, 1.6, 1.5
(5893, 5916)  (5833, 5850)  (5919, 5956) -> 2.9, 1.63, 1.61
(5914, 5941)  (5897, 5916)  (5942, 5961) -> -0.8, 1.51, 1.61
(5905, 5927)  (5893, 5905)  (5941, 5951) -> -3.5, 1.26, 1.61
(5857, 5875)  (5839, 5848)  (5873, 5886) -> 0.2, 1.65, 1.58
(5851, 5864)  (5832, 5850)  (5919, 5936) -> 0.7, 1.63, 1.61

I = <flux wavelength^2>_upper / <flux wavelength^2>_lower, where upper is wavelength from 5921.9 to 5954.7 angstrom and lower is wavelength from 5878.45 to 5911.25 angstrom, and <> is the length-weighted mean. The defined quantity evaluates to 1.22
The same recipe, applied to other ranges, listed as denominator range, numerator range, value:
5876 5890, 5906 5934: 1.14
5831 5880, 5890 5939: 0.94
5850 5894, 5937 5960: 1.12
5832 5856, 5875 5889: 0.92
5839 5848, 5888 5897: 0.58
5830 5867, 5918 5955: 1.04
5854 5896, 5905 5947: 1.14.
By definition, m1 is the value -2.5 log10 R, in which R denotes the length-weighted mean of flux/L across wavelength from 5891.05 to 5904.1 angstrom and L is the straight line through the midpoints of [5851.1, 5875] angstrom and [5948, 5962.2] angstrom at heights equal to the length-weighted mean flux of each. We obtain 0.31 mag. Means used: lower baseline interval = 1.58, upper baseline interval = 1.61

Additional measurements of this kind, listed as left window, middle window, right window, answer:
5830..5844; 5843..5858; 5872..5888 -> 0.00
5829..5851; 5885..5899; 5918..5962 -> 0.47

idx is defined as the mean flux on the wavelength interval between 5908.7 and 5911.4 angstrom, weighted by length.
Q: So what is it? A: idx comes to 1.65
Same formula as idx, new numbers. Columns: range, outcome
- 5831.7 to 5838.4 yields 1.61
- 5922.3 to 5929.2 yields 1.63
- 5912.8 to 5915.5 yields 1.55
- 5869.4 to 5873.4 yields 1.67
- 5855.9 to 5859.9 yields 1.46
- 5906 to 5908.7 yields 1.58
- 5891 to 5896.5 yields 0.96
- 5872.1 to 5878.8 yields 1.64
